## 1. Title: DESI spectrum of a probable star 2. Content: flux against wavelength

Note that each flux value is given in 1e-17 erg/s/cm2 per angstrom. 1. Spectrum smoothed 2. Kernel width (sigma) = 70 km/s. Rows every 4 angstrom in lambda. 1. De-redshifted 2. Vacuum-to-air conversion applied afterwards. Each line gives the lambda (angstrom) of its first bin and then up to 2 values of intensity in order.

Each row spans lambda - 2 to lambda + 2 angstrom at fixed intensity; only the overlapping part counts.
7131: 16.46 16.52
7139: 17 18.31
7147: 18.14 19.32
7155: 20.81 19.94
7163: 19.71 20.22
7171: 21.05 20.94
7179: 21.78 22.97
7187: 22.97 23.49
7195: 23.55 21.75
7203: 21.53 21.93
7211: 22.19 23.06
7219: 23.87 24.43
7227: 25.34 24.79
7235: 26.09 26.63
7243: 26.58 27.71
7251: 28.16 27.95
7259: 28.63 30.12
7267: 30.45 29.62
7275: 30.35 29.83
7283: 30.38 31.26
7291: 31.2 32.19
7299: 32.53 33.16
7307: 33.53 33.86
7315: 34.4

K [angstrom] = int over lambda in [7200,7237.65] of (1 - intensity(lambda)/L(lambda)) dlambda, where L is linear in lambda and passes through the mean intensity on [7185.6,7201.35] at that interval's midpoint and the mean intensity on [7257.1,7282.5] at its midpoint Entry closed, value 2.32 angstrom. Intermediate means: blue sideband 22.9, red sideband 29.9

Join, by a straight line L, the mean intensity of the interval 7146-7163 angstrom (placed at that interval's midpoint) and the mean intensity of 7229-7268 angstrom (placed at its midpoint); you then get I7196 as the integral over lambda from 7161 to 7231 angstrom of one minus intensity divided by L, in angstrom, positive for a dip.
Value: 2.06 angstrom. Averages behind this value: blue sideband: 19.7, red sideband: 27.6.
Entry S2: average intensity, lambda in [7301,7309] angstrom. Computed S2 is 33.3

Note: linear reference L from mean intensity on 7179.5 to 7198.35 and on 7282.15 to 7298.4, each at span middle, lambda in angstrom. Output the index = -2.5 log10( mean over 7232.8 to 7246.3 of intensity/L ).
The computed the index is 0.028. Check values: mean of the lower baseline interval 23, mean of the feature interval 26.5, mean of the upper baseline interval 31.4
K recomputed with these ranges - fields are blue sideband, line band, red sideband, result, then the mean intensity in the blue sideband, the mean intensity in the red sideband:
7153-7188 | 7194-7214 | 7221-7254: 1.3 angstrom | 21.1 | 26.3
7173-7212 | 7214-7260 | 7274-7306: 0.7 angstrom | 22.3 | 31.5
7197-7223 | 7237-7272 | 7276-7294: -1.3 angstrom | 22.5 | 30.7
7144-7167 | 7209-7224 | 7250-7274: 1.1 angstrom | 19.6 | 29.2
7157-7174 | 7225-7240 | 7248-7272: 0.5 angstrom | 20.3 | 29.1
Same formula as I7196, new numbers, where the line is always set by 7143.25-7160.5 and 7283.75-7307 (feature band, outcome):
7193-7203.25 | 0.48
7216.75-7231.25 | 0.70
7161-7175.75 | 0.31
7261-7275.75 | -0.20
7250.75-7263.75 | 0.04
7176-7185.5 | -0.12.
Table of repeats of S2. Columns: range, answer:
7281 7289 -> 30.8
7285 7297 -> 31.6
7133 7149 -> 17.5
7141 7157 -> 19.1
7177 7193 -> 22.8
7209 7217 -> 22.6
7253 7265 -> 28.9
